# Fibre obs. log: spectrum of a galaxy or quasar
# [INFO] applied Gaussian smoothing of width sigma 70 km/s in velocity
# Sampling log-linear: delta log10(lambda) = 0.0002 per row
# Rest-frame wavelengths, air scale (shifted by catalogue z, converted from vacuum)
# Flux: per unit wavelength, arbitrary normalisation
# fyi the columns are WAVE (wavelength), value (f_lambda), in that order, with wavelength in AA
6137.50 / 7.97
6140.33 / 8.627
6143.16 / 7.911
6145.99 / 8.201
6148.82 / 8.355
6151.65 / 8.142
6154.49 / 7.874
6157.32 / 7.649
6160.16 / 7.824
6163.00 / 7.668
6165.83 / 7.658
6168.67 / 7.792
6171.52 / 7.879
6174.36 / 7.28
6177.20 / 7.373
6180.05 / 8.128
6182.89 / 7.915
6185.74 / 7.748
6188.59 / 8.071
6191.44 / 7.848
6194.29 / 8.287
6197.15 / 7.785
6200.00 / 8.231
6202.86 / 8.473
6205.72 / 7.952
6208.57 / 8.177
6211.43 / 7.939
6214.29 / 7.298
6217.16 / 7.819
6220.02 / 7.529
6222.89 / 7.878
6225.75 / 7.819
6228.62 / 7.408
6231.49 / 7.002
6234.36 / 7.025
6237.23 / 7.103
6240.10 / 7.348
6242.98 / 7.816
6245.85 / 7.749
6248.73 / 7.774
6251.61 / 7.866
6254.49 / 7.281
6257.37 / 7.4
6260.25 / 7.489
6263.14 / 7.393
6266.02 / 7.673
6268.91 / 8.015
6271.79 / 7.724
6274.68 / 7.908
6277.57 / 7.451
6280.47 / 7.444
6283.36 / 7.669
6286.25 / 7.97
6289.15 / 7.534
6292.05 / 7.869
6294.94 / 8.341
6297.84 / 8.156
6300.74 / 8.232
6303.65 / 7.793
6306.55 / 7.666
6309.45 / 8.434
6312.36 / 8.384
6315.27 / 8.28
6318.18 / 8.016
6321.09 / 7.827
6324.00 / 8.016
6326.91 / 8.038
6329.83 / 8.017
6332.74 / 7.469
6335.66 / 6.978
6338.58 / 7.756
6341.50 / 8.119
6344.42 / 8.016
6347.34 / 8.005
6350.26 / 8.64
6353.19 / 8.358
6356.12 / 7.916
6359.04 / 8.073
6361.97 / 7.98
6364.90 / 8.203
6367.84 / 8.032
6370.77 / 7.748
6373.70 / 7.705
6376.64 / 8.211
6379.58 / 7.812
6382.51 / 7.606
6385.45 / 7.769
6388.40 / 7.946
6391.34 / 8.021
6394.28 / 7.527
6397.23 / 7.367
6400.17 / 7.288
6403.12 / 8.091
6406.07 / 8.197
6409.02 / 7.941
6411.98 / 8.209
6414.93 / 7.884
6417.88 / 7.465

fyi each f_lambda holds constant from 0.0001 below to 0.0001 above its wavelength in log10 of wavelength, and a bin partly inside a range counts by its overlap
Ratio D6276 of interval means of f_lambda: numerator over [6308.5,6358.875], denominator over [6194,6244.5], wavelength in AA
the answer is 1.0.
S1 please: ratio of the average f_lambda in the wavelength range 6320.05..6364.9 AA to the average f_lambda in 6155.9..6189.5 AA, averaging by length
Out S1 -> 1.0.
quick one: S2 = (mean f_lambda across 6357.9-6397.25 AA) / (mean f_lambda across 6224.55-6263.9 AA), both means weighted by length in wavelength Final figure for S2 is 1.06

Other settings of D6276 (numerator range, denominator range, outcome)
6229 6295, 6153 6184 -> 0.98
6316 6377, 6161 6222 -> 1.01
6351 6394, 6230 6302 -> 1.04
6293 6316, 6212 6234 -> 1.08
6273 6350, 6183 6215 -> 0.99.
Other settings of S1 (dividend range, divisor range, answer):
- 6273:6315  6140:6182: 1.01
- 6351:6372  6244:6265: 1.07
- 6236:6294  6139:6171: 0.96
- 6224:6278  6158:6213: 0.96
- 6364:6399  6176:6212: 0.98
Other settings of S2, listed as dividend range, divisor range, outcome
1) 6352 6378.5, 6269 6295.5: 1.03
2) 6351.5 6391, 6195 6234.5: 1.02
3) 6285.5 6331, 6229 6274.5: 1.07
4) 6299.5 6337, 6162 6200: 1.01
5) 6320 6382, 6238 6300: 1.03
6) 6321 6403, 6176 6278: 1.02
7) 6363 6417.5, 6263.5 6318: 0.99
